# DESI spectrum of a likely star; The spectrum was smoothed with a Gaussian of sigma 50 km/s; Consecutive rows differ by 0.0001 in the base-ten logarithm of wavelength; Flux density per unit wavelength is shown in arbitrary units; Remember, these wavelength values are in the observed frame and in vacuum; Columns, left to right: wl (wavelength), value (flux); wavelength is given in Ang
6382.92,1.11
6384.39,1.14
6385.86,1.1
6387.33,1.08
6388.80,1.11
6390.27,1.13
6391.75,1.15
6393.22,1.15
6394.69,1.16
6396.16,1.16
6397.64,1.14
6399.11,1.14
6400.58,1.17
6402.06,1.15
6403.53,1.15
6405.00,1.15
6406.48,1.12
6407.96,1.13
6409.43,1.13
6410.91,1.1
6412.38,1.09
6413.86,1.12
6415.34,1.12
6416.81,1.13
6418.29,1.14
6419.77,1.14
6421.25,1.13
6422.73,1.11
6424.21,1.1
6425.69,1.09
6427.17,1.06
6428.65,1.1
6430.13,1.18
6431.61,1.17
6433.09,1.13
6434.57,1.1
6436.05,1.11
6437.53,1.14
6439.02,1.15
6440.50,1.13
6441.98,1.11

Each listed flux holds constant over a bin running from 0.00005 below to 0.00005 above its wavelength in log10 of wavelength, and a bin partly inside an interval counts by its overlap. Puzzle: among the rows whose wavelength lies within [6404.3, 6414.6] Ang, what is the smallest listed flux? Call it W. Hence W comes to 1.09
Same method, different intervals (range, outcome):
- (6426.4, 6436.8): 1.06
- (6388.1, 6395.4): 1.11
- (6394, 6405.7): 1.14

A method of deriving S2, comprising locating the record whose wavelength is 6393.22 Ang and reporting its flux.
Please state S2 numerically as 1.15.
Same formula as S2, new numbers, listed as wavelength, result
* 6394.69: 1.16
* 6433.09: 1.13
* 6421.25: 1.13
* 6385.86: 1.1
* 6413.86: 1.12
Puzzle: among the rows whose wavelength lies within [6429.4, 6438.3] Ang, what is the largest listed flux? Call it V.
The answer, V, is 1.18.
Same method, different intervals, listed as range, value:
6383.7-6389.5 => 1.14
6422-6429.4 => 1.11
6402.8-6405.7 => 1.15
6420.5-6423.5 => 1.13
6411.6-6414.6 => 1.12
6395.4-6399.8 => 1.16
